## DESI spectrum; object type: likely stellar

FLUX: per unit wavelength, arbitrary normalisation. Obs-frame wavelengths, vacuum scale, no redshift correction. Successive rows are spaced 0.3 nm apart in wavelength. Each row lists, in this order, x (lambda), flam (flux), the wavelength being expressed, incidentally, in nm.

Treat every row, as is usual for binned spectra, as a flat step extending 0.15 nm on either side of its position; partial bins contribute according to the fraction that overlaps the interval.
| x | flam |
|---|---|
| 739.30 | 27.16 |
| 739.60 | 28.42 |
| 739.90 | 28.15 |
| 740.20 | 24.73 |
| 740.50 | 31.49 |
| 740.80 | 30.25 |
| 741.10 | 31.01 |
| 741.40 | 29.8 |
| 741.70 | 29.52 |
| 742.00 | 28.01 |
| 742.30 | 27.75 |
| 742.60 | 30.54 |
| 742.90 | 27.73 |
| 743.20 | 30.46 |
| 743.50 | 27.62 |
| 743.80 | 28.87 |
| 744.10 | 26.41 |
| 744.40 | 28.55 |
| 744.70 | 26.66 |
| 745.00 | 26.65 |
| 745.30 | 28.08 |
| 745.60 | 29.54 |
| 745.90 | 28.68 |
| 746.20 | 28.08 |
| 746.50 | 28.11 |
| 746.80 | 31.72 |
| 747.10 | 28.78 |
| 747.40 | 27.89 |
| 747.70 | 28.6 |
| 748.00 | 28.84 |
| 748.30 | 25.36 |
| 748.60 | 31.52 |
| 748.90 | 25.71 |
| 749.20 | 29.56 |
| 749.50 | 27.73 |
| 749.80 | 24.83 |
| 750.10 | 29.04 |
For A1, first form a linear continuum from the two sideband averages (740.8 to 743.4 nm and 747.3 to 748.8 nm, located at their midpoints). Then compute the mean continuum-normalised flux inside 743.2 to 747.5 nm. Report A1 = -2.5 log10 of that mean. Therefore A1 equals 0.02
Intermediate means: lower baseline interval 29.4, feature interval 28.3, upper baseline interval 28.4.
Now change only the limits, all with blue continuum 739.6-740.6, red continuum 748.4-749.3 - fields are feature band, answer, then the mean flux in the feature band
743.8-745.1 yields 0.04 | 27.3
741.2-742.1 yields -0.04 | 29.3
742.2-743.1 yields -0.02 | 28.8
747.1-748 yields 0.01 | 28.4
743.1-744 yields -0.02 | 28.8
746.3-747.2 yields -0.04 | 29.5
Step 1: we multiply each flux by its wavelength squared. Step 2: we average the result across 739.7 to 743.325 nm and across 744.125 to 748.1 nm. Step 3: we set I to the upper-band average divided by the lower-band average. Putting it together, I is 1.0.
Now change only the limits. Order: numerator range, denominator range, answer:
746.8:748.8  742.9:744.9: 1.03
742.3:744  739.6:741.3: 1.00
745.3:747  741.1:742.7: 1.01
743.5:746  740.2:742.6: 0.96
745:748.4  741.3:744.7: 1.01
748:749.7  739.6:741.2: 0.99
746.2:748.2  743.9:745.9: 1.05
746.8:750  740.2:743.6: 0.98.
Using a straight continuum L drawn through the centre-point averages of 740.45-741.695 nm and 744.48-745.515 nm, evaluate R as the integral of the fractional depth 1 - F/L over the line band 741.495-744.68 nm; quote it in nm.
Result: 0.041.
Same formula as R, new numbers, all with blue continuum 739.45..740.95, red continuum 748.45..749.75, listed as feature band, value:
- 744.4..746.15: 0.029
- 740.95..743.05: -0.047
